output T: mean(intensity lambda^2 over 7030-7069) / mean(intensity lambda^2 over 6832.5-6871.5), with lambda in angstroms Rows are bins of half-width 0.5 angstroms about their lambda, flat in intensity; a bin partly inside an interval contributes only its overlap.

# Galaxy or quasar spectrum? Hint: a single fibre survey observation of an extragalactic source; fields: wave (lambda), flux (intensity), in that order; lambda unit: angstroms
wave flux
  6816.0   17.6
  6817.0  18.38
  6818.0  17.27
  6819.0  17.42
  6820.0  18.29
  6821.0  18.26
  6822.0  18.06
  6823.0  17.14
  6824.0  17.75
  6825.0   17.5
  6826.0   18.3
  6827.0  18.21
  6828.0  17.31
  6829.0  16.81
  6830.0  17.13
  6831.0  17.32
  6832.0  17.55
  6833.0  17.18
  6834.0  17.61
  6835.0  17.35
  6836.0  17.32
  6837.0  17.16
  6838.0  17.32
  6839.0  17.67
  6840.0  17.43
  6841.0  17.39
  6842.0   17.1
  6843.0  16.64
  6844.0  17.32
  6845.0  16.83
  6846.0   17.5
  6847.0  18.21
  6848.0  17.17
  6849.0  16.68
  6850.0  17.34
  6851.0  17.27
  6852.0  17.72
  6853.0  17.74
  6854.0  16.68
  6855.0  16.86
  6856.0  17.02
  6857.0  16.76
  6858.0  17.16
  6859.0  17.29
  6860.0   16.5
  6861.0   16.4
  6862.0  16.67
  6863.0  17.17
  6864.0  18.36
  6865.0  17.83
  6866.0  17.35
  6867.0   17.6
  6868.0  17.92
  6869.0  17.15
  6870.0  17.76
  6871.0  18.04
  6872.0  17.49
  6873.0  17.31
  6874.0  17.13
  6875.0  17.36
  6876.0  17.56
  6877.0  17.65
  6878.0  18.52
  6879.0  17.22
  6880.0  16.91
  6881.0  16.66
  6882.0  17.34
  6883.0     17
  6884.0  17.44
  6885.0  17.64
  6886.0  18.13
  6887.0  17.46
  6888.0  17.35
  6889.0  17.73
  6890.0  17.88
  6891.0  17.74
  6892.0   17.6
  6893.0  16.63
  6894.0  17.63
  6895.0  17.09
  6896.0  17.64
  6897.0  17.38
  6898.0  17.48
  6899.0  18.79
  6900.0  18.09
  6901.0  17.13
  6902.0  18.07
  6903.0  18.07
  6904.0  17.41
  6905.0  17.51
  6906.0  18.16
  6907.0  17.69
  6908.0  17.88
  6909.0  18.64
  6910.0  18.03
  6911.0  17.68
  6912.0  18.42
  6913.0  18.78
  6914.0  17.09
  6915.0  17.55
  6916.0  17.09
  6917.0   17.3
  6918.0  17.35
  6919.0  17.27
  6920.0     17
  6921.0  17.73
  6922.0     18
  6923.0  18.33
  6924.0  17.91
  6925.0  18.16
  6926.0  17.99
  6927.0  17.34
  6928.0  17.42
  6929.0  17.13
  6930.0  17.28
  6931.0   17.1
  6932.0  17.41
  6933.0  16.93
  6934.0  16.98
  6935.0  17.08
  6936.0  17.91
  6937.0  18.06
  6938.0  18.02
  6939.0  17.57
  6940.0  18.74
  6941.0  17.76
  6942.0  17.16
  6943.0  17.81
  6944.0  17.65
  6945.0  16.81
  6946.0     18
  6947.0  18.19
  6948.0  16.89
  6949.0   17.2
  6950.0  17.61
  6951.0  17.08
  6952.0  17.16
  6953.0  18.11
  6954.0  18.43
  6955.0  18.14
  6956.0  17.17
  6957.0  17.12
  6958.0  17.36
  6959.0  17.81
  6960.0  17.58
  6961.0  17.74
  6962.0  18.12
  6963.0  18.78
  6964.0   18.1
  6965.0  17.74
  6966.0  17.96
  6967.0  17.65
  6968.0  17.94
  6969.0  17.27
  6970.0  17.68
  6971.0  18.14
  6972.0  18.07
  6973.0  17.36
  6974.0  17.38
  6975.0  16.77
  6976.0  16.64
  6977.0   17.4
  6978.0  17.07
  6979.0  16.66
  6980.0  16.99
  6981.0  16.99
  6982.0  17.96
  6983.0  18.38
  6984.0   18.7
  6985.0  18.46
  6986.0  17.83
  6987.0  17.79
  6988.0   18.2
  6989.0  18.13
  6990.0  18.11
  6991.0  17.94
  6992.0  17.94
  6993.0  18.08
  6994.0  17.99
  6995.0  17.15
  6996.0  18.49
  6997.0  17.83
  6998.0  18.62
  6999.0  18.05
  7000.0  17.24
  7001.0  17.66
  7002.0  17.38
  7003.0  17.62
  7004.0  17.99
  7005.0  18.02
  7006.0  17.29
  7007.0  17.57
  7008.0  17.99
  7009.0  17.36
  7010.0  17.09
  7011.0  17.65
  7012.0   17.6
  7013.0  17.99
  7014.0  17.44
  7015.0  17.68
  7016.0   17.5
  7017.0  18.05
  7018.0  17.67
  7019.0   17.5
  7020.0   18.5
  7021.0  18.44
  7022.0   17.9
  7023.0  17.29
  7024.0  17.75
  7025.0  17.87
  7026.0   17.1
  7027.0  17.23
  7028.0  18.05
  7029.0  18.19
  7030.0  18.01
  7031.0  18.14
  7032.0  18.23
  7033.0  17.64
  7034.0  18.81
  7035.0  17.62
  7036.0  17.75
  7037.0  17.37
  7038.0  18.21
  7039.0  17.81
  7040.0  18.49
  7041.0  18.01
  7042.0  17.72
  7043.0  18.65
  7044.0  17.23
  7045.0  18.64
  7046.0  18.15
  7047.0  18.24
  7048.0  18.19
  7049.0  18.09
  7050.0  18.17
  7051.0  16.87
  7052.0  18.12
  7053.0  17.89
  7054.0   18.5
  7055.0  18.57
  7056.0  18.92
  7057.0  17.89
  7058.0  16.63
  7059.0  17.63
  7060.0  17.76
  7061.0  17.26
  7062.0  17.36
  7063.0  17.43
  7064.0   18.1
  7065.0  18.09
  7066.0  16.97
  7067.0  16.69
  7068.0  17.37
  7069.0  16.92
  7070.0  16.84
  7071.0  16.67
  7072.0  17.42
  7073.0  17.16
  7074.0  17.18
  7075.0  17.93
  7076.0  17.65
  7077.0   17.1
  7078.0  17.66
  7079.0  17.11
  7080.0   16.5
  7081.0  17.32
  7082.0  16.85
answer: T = 1.1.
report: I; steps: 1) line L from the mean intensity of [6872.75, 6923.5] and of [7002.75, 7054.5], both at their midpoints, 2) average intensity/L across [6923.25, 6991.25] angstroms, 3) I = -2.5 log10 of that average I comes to 0.01 mag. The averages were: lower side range 17.6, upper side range 17.9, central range 17.6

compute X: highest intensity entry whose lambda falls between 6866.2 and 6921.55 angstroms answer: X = 18.79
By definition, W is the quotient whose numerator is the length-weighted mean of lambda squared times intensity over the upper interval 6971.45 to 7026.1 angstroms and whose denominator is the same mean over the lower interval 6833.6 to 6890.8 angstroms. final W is 1.1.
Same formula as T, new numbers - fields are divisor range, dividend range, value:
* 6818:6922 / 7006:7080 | 1.06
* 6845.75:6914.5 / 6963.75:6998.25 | 1.04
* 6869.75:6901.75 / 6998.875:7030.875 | 1.05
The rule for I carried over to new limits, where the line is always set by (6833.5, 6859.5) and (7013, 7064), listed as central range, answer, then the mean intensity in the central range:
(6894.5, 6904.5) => -0.02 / 17.7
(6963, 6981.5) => 0.01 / 17.5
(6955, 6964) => -0.01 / 17.8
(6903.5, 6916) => -0.03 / 17.9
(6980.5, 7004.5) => -0.01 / 17.9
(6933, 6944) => -0.01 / 17.7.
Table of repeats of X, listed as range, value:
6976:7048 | 18.81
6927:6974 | 18.78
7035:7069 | 18.92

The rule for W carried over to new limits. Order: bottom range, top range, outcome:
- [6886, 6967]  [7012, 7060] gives 1.05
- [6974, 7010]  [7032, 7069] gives 1.02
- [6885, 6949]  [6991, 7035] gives 1.04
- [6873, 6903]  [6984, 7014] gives 1.05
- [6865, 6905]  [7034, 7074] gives 1.06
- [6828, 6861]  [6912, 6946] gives 1.05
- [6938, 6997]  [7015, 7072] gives 1.03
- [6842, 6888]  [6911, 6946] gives 1.03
